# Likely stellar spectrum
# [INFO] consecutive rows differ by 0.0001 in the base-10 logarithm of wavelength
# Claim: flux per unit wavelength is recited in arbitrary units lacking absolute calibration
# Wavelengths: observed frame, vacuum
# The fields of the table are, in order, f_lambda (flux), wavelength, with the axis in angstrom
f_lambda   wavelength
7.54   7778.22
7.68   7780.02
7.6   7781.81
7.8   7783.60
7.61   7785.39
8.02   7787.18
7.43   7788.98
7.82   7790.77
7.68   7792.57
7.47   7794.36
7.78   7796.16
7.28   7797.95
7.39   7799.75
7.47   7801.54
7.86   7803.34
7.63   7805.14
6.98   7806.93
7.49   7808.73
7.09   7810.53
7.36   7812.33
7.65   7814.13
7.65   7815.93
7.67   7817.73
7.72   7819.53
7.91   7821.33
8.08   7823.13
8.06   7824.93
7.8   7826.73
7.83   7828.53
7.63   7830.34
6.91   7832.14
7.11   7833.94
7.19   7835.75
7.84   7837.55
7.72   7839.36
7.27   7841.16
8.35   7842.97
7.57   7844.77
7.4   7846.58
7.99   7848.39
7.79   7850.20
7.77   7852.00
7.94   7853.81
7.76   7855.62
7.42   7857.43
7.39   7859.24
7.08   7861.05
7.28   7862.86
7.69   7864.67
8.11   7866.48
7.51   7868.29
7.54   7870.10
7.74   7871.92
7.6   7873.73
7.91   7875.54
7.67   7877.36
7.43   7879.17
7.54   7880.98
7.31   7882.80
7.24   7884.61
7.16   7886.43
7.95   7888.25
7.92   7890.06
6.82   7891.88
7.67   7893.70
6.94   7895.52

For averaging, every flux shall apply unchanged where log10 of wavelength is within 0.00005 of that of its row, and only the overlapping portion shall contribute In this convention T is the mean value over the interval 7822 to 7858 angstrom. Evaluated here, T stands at 7.68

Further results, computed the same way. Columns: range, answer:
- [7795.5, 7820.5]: 7.5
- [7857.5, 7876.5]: 7.58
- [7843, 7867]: 7.65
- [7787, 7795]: 7.66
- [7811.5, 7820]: 7.61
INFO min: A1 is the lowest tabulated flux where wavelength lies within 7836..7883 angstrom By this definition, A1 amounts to 7.08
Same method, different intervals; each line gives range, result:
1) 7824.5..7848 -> 6.91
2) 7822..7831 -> 7.63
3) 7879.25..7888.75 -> 7.16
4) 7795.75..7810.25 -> 6.98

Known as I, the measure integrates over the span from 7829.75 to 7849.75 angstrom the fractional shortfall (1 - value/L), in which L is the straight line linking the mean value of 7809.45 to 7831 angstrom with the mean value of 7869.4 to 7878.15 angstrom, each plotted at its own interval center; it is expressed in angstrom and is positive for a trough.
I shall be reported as 0.4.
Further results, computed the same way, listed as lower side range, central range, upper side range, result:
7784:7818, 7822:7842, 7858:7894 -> -0.1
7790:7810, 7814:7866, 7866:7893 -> -0.7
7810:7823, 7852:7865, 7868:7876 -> 0.2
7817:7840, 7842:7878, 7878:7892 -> -0.6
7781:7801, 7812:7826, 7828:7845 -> -0.4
